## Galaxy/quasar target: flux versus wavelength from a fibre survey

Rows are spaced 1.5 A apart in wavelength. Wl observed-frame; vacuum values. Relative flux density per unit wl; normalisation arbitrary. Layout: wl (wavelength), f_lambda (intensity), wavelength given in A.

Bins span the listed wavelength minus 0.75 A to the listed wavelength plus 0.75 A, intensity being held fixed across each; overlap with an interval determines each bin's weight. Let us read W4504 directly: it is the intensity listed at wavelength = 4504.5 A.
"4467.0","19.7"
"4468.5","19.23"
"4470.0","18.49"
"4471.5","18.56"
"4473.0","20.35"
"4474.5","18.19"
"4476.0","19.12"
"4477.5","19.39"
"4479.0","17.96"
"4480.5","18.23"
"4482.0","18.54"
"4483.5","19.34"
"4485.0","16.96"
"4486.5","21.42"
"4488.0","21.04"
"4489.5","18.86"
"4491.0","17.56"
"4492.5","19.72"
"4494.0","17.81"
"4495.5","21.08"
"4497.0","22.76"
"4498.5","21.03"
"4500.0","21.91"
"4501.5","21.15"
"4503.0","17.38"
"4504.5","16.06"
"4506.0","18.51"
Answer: 16.06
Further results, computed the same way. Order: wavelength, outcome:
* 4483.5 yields 19.34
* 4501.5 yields 21.15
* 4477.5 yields 19.39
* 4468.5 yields 19.23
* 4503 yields 17.38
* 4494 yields 17.81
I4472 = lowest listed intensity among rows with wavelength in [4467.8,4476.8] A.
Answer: 18.19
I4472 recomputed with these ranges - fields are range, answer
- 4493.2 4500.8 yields 17.81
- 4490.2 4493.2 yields 17.56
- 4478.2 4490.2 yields 16.96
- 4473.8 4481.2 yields 17.96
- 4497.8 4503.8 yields 17.38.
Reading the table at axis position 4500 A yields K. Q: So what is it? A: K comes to 21.91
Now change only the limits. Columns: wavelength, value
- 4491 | 17.56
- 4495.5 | 21.08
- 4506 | 18.51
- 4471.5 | 18.56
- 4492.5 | 19.72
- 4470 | 18.49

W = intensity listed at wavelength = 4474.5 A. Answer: 18.19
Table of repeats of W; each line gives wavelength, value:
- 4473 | 20.35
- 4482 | 18.54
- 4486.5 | 21.42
